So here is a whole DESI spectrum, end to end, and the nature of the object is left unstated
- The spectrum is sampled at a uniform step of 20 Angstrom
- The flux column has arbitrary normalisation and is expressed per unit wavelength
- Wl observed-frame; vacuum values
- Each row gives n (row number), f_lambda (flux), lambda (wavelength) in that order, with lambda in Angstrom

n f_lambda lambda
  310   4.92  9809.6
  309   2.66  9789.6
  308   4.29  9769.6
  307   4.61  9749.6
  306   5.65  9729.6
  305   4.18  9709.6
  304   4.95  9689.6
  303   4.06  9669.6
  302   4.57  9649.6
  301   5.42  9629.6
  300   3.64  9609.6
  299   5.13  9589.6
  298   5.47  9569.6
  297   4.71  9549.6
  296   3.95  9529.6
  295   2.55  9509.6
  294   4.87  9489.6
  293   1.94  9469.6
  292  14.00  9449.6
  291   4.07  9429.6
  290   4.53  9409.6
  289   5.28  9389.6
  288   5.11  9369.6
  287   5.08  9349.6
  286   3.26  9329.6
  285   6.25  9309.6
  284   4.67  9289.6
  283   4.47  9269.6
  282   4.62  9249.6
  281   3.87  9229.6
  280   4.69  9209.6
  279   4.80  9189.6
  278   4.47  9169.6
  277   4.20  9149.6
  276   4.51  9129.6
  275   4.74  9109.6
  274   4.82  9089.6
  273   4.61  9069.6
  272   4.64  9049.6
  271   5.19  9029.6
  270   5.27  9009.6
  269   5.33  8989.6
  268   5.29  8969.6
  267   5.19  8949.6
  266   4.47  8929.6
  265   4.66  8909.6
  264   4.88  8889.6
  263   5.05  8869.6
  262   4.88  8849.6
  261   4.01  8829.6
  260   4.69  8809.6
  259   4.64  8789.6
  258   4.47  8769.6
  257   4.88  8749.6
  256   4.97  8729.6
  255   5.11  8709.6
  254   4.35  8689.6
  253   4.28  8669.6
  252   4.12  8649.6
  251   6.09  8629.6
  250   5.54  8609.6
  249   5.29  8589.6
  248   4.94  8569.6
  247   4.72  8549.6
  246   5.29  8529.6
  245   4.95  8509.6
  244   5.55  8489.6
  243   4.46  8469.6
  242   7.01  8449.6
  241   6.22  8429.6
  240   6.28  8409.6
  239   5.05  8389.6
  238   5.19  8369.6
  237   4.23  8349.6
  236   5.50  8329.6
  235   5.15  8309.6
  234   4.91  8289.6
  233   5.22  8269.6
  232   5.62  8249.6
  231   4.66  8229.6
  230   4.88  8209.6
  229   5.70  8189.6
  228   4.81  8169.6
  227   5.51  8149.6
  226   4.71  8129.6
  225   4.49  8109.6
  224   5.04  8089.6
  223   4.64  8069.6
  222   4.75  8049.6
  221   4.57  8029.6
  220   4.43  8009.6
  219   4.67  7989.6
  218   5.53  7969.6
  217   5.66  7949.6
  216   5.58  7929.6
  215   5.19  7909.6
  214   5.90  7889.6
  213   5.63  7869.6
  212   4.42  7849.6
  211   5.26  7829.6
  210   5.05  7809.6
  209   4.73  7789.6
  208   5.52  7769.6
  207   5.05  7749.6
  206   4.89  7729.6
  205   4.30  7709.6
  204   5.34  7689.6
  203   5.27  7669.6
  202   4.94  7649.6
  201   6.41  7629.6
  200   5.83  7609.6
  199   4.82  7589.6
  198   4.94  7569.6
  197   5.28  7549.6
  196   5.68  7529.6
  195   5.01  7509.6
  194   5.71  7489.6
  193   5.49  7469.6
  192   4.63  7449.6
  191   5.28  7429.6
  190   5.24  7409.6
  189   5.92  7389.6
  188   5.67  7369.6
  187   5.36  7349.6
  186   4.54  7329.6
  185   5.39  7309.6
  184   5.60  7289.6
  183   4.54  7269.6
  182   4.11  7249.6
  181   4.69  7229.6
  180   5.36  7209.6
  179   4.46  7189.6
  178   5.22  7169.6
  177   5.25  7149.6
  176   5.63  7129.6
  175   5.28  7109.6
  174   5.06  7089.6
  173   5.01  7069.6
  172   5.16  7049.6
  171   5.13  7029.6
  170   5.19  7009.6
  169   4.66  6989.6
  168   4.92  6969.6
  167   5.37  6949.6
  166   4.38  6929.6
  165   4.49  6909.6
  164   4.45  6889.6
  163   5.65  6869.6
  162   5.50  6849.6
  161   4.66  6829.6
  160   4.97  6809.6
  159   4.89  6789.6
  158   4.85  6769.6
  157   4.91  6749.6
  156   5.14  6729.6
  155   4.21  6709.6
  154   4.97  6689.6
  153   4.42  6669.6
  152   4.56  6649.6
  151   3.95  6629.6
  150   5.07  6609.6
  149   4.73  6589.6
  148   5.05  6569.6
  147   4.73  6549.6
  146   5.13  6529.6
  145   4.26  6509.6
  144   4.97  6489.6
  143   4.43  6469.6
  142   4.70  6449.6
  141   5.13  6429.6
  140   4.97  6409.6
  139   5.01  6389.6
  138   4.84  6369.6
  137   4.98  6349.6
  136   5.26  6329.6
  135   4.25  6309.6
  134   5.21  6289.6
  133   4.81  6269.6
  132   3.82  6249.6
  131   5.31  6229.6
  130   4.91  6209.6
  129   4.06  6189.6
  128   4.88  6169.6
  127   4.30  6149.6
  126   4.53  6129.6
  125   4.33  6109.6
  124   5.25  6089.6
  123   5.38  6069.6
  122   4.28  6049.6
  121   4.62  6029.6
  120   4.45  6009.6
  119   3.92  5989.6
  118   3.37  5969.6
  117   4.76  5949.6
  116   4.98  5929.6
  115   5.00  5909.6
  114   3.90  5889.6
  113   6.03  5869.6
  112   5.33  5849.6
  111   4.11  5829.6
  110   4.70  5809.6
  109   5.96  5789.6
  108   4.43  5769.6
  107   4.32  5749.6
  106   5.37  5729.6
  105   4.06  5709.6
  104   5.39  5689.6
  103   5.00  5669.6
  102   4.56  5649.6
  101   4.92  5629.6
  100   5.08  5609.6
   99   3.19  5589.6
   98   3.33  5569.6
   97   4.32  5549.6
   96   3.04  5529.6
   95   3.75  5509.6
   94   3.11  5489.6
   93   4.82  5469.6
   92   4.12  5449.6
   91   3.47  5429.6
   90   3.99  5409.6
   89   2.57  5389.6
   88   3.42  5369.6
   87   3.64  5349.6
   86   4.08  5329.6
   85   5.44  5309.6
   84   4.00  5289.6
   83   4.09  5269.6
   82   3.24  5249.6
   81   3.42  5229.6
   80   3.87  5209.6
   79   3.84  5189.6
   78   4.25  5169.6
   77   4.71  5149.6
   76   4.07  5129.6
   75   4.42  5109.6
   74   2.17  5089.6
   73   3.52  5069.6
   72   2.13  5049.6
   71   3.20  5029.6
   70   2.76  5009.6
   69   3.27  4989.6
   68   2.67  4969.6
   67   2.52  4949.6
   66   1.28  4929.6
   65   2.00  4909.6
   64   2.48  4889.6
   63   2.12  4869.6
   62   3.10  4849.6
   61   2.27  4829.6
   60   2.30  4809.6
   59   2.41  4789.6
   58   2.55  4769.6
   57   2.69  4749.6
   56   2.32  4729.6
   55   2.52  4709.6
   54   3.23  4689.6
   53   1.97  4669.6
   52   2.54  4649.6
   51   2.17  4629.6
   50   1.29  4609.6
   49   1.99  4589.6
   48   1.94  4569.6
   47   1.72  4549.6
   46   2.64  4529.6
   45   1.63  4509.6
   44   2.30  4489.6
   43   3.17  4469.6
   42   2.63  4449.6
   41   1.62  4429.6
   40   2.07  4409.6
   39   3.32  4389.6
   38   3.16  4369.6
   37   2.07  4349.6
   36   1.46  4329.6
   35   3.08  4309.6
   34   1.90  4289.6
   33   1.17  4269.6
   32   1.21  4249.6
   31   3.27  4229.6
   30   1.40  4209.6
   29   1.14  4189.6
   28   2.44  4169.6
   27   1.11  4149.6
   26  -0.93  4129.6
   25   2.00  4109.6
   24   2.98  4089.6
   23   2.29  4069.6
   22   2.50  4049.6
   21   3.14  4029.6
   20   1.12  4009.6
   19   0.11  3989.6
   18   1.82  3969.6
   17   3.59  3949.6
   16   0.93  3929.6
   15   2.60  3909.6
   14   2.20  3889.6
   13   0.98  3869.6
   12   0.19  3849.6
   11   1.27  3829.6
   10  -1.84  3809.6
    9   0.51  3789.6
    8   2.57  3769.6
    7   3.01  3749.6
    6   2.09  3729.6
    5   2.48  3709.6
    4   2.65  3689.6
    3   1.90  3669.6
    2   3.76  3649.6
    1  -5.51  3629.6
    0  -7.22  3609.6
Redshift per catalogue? 0.28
